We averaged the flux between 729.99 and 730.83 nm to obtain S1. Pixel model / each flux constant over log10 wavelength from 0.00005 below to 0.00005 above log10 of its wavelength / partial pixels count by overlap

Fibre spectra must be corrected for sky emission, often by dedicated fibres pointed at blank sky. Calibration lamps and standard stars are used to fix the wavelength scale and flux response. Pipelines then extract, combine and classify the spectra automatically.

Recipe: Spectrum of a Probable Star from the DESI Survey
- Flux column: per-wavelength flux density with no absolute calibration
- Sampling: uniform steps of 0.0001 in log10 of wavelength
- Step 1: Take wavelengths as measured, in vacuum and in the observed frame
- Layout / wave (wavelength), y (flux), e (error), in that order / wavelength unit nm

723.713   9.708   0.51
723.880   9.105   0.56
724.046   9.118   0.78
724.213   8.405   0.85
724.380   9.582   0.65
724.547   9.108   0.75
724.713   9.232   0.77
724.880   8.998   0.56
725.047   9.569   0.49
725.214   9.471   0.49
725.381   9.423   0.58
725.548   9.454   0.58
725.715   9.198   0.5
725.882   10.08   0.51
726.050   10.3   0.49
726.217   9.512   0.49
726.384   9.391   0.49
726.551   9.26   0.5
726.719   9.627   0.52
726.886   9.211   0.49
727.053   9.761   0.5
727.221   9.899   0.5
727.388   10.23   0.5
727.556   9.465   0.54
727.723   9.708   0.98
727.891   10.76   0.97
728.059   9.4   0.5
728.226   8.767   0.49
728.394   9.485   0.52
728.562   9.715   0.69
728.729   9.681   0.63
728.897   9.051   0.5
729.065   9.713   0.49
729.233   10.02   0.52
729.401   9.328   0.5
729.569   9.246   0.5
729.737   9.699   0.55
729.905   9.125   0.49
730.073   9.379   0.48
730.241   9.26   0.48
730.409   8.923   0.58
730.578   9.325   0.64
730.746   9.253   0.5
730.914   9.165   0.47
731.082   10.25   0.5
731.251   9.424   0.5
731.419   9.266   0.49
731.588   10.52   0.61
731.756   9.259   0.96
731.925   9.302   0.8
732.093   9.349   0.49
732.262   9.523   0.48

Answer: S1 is 9.23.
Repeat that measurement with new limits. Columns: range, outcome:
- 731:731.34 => 9.82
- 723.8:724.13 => 9.12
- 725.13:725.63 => 9.45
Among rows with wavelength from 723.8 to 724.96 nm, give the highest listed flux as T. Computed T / 9.582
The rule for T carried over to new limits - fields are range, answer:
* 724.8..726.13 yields 10.3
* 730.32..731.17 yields 10.25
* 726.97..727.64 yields 10.23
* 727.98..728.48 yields 9.485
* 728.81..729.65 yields 10.02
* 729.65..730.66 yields 9.699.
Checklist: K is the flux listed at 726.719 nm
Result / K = 9.627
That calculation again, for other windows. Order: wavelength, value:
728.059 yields 9.4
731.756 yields 9.259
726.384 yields 9.391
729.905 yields 9.125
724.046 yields 9.118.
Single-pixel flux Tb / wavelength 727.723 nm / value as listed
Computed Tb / 9.708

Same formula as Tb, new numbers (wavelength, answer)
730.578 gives 9.325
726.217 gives 9.512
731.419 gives 9.266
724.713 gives 9.232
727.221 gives 9.899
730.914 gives 9.165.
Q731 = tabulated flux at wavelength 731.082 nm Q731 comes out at 10.25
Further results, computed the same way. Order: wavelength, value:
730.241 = 9.26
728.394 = 9.485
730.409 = 8.923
